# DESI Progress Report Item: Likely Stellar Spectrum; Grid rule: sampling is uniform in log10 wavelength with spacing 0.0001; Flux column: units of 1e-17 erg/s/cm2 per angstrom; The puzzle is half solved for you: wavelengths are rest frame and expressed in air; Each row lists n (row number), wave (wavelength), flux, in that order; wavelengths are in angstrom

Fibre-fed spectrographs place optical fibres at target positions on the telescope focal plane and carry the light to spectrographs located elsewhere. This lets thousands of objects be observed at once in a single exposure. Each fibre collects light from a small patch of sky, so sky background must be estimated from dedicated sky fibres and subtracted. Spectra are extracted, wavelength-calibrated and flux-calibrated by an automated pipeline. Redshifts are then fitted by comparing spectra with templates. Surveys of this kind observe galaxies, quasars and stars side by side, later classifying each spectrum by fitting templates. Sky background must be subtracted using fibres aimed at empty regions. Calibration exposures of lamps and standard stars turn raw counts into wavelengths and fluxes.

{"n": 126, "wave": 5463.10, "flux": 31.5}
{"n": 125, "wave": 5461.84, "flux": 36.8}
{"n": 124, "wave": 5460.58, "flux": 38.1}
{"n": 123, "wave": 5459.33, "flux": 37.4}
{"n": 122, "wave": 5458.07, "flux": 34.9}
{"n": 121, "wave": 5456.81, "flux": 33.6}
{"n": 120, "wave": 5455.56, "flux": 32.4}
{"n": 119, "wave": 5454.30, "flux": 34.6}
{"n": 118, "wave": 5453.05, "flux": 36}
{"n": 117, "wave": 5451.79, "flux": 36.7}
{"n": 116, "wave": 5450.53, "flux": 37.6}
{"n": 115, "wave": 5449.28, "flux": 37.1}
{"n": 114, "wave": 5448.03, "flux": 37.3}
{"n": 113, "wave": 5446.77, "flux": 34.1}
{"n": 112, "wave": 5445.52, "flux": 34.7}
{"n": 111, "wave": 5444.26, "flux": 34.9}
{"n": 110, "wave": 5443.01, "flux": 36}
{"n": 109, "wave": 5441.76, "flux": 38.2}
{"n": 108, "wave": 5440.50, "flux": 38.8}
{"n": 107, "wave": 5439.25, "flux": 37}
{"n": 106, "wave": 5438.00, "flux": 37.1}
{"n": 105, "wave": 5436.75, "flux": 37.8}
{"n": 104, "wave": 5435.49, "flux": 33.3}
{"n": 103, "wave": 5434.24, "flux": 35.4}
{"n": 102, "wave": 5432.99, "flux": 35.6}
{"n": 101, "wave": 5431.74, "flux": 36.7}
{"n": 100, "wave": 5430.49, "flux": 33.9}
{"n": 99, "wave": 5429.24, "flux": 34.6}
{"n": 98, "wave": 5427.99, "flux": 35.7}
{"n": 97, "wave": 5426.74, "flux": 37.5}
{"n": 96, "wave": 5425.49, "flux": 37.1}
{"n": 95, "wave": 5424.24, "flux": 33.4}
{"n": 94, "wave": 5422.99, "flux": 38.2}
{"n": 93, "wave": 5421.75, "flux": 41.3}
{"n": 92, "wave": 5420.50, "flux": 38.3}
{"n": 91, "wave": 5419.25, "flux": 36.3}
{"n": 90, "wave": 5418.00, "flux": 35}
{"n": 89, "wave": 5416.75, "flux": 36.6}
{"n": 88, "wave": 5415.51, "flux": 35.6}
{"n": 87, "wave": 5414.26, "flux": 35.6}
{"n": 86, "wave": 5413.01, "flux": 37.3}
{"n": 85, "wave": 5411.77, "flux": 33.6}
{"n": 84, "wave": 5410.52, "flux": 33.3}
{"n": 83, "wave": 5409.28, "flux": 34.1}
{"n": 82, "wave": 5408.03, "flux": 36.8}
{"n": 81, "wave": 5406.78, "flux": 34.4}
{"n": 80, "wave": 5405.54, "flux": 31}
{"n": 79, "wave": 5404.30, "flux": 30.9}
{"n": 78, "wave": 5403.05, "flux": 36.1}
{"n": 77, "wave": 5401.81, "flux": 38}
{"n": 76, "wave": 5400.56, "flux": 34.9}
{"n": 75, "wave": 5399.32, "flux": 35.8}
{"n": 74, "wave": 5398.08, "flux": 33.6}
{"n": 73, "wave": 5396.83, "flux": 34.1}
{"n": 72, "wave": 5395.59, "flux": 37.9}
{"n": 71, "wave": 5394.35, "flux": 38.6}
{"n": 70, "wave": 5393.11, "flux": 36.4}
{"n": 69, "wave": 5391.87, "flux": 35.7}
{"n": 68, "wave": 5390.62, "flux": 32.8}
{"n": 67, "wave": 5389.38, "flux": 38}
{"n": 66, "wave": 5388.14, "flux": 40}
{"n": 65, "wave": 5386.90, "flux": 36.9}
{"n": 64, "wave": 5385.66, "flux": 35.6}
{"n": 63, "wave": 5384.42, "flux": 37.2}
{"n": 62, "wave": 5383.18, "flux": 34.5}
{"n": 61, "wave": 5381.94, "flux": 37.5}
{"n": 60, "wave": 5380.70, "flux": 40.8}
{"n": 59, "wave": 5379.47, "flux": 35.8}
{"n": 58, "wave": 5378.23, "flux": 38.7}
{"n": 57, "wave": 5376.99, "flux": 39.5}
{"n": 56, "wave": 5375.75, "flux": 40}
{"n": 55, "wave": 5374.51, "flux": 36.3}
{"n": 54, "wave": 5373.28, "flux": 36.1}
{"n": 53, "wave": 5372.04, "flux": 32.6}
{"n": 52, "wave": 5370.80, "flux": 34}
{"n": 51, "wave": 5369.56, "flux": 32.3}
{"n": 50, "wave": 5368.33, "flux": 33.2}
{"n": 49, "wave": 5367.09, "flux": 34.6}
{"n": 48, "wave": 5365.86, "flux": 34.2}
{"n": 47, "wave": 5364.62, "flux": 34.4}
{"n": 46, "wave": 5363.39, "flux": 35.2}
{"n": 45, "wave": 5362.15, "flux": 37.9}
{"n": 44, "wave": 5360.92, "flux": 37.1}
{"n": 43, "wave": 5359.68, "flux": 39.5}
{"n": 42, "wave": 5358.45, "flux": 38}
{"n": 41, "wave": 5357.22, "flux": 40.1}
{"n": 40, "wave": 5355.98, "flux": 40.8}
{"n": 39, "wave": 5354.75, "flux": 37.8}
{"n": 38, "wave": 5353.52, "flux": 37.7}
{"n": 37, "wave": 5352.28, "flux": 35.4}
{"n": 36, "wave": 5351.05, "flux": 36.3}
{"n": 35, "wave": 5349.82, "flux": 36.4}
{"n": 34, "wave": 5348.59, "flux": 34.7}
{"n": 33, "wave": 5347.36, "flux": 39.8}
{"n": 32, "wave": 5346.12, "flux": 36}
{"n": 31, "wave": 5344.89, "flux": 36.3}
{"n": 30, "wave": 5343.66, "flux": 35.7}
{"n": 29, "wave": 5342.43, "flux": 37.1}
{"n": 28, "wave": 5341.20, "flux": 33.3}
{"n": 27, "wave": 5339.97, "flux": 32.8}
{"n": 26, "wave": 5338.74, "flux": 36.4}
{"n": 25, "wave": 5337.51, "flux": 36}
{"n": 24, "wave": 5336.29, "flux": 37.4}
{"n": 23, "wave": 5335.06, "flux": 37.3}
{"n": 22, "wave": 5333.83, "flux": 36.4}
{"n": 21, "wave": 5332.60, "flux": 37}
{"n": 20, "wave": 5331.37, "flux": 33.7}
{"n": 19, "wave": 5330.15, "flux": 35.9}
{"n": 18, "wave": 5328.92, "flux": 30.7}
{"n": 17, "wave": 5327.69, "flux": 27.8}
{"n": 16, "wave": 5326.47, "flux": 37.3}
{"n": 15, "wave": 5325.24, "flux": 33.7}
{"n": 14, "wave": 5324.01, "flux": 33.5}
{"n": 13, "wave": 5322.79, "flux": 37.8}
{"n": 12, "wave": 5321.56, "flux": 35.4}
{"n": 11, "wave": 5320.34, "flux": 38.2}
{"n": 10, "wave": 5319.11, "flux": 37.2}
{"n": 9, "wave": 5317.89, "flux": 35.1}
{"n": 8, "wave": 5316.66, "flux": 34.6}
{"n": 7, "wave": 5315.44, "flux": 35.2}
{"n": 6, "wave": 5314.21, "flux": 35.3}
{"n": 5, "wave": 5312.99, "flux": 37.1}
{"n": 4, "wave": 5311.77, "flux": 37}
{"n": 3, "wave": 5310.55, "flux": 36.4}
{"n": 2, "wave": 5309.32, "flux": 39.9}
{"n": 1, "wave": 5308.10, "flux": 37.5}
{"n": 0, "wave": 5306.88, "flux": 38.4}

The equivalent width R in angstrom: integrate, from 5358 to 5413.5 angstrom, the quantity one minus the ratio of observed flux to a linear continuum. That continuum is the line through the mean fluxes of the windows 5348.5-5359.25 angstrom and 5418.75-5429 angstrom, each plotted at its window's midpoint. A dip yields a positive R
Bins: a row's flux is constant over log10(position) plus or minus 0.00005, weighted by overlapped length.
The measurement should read 2.3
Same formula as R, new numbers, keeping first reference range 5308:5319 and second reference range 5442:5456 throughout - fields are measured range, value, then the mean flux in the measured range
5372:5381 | -0.4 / 37.7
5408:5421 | 0.1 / 35.6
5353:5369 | -0.3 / 37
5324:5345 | 0.8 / 34.9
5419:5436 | -0.2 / 36.3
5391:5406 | 0.3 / 35.2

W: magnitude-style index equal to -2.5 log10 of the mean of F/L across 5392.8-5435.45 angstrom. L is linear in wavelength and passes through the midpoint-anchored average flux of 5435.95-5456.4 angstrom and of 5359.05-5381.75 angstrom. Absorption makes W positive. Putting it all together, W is 0.02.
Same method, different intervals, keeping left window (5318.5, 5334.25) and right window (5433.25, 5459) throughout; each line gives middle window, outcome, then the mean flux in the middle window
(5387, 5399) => -0.03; 36.3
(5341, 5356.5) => -0.05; 36.8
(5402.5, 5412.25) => 0.06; 33.7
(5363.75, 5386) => -0.02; 36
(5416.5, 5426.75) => -0.04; 37.1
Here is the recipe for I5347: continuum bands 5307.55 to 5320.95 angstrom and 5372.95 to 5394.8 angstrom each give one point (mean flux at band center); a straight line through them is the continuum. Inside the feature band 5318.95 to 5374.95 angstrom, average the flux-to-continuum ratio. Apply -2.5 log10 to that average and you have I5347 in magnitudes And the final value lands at 0.03 mag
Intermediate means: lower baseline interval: 36.7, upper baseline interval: 37.3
